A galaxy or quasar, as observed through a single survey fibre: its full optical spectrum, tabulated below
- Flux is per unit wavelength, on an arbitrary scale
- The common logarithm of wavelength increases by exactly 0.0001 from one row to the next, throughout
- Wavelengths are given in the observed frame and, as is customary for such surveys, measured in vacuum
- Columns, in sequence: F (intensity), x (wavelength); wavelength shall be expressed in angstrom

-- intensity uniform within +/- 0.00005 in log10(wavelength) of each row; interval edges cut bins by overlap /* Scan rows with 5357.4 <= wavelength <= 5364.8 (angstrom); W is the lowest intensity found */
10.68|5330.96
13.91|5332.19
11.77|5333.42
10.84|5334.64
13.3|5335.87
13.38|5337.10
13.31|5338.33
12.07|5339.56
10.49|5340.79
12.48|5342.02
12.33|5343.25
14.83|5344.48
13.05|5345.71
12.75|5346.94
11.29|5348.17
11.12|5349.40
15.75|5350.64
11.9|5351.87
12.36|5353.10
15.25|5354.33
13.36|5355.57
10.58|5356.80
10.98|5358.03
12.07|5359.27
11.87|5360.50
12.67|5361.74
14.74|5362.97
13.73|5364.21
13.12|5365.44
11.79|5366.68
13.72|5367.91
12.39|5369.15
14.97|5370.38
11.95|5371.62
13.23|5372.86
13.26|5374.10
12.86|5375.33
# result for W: 10.98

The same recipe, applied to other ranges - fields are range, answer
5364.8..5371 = 11.79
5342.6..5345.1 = 12.33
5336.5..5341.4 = 10.49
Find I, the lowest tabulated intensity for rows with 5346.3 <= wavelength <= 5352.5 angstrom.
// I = 11.12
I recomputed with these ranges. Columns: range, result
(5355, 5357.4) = 10.58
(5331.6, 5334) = 11.77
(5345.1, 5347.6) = 12.75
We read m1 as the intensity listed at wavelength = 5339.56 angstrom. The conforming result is 12.07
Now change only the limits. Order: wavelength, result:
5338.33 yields 13.31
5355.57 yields 13.36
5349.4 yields 11.12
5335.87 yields 13.3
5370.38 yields 14.97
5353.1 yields 12.36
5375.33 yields 12.86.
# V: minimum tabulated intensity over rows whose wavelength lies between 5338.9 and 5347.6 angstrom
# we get 10.49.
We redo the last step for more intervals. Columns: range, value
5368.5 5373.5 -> 11.95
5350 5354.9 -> 11.9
